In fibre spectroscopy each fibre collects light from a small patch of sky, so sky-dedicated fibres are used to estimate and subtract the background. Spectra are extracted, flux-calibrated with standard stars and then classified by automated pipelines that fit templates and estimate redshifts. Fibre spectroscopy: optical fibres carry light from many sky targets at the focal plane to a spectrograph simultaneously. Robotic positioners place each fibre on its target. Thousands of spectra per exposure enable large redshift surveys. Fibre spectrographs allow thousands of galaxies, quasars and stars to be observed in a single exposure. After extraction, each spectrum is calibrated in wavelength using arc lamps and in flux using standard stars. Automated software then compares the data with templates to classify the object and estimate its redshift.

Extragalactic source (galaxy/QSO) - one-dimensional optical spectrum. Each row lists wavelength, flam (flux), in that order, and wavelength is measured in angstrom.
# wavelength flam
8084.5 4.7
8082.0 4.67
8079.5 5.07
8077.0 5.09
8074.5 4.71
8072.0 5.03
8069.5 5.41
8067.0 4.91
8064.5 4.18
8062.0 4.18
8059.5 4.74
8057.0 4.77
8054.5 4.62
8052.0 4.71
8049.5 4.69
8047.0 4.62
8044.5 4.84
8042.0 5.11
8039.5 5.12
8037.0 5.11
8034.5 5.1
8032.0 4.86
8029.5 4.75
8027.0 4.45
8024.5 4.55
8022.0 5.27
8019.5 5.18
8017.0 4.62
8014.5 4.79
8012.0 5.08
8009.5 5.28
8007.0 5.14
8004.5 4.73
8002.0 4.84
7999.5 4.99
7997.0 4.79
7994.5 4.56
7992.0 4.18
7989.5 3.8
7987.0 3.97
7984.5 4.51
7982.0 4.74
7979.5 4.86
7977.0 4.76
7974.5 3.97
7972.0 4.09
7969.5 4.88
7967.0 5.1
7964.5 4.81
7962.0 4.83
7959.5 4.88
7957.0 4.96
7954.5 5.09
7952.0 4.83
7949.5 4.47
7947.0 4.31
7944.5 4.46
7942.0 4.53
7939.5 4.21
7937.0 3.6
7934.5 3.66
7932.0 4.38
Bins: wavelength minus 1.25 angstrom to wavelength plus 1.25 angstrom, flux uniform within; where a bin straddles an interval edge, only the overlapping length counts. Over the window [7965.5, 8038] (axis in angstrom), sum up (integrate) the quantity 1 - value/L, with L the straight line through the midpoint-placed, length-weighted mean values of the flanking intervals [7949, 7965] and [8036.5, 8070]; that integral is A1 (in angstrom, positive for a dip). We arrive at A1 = 1.4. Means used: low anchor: 4.86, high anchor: 4.77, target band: 4.72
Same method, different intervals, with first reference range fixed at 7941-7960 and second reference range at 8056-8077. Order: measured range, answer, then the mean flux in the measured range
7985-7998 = 1.2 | 4.26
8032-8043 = -0.8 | 5.08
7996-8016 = -1.0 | 4.95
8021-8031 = 0.0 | 4.74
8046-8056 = 0.2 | 4.66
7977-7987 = 0.2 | 4.62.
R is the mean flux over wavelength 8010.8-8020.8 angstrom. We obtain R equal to 4.92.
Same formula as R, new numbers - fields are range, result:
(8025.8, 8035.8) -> 4.79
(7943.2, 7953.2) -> 4.52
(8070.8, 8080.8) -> 4.97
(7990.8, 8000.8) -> 4.63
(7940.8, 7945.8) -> 4.49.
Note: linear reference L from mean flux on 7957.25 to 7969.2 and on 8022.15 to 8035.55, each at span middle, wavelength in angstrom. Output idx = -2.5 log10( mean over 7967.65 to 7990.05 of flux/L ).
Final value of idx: 0.10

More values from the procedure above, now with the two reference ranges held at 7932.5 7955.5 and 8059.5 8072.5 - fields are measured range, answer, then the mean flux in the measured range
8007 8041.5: -0.08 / 4.95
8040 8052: -0.04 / 4.82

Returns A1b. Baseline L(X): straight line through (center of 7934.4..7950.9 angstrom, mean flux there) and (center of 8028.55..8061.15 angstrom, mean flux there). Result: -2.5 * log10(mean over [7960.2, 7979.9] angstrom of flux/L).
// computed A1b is -0.07 mag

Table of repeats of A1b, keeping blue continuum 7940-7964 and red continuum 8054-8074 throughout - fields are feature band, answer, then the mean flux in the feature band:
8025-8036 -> -0.01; 4.78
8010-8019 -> -0.04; 4.9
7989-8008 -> 0.01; 4.65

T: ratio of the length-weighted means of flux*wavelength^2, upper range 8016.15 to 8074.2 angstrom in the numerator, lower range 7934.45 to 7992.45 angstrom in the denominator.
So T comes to 1.1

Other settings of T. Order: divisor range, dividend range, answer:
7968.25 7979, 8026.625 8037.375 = 1.11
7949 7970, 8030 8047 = 1.04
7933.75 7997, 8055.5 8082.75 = 1.10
